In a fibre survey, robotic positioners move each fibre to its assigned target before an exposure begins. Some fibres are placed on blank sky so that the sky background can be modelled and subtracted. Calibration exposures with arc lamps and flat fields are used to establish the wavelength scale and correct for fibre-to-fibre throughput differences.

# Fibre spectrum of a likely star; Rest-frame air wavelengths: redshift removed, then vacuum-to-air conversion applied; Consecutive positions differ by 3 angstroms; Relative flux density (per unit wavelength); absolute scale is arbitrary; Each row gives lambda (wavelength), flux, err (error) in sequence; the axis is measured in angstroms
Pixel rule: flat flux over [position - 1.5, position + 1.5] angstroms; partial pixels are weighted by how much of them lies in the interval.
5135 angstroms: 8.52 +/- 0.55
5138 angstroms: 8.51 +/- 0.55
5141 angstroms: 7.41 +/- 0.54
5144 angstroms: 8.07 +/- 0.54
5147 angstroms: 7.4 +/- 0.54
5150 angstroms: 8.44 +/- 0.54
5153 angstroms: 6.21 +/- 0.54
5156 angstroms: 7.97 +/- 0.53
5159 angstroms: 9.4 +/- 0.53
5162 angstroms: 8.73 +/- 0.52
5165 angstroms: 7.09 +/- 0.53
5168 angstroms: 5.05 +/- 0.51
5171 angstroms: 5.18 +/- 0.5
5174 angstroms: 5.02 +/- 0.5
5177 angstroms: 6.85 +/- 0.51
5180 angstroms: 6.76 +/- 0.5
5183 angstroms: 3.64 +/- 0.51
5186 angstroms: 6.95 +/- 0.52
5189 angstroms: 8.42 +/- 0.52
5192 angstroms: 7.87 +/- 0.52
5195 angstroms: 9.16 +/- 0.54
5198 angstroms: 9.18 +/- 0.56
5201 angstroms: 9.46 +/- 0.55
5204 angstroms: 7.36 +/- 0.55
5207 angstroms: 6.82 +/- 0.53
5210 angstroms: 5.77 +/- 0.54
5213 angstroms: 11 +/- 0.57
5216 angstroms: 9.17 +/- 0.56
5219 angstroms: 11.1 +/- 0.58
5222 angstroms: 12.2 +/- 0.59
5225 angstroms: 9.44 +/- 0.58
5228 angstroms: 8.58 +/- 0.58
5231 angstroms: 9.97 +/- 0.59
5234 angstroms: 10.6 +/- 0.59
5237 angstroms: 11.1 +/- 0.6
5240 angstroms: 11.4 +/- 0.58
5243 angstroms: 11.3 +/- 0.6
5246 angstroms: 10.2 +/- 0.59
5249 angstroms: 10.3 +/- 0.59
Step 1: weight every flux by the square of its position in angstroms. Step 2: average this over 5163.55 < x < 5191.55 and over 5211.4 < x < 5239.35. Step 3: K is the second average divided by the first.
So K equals 1.7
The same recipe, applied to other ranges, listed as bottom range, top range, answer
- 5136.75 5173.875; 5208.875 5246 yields 1.42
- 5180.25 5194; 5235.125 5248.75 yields 1.64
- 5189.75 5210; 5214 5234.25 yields 1.26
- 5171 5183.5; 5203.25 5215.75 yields 1.41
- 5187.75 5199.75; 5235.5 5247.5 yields 1.29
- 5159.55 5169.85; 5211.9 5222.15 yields 1.53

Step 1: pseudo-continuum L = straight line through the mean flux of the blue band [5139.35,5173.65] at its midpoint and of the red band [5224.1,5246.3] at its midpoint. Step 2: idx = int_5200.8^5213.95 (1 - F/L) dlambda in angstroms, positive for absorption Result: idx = 2.1 angstroms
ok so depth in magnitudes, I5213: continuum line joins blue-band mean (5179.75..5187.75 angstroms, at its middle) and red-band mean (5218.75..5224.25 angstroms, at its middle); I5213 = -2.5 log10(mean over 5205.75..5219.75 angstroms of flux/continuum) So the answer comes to 0.18 mag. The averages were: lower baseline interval 5.71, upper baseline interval 11.5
